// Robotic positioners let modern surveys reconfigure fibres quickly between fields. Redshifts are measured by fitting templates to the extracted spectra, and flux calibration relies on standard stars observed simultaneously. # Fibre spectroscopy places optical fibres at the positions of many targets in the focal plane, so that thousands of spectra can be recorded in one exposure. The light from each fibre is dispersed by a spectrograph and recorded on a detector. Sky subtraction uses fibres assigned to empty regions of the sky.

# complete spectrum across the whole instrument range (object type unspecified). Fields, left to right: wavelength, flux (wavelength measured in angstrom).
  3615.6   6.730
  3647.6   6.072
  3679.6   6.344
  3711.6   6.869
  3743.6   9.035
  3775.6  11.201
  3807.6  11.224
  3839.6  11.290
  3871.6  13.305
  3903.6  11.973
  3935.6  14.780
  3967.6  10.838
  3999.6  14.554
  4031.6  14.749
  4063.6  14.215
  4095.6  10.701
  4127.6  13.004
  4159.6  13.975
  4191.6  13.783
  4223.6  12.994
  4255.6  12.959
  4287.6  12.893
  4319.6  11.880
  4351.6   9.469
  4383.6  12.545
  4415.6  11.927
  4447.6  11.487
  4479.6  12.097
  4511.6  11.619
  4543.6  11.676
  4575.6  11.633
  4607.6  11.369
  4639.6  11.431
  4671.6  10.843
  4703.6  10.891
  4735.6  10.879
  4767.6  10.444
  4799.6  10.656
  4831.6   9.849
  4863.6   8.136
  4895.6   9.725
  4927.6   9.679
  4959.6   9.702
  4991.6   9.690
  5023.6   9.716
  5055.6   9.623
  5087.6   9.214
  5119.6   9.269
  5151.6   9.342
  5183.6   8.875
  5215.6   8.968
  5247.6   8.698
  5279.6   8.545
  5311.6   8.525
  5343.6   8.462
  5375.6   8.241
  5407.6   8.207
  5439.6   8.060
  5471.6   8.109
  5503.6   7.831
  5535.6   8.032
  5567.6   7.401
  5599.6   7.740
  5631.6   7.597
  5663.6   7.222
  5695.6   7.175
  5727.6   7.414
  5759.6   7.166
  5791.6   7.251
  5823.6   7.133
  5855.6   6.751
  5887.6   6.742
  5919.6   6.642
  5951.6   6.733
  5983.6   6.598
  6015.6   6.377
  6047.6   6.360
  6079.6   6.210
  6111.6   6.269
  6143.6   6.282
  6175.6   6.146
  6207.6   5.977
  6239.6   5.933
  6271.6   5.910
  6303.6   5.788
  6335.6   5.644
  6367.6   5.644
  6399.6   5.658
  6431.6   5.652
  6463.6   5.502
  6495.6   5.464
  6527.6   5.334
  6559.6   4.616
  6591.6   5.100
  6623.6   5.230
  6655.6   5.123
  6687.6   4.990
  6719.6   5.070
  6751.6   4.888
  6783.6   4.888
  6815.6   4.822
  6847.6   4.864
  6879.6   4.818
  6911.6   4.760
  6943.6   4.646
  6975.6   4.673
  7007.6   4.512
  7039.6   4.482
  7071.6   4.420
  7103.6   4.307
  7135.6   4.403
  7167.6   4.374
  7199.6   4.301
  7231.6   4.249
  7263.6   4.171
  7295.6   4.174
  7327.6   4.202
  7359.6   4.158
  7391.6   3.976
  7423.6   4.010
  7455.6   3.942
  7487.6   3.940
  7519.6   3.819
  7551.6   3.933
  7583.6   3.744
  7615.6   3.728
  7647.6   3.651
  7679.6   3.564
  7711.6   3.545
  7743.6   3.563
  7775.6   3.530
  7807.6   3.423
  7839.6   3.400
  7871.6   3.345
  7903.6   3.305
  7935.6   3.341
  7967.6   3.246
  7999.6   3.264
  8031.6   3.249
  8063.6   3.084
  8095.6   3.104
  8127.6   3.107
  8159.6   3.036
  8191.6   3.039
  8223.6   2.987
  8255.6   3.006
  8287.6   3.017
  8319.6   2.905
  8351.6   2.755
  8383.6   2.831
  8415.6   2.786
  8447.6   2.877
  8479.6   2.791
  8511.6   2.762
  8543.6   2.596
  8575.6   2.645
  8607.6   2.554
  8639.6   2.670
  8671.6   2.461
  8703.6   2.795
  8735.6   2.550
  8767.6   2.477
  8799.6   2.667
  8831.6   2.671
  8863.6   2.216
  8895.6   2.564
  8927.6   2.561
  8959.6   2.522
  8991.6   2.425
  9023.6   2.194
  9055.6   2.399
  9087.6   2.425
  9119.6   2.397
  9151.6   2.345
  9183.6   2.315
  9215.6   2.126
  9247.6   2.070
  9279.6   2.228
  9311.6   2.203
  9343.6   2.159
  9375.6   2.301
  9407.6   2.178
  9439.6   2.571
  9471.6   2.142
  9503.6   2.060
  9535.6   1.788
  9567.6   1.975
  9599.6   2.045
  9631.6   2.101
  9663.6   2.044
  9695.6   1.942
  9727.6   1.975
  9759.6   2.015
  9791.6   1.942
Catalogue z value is 0.00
